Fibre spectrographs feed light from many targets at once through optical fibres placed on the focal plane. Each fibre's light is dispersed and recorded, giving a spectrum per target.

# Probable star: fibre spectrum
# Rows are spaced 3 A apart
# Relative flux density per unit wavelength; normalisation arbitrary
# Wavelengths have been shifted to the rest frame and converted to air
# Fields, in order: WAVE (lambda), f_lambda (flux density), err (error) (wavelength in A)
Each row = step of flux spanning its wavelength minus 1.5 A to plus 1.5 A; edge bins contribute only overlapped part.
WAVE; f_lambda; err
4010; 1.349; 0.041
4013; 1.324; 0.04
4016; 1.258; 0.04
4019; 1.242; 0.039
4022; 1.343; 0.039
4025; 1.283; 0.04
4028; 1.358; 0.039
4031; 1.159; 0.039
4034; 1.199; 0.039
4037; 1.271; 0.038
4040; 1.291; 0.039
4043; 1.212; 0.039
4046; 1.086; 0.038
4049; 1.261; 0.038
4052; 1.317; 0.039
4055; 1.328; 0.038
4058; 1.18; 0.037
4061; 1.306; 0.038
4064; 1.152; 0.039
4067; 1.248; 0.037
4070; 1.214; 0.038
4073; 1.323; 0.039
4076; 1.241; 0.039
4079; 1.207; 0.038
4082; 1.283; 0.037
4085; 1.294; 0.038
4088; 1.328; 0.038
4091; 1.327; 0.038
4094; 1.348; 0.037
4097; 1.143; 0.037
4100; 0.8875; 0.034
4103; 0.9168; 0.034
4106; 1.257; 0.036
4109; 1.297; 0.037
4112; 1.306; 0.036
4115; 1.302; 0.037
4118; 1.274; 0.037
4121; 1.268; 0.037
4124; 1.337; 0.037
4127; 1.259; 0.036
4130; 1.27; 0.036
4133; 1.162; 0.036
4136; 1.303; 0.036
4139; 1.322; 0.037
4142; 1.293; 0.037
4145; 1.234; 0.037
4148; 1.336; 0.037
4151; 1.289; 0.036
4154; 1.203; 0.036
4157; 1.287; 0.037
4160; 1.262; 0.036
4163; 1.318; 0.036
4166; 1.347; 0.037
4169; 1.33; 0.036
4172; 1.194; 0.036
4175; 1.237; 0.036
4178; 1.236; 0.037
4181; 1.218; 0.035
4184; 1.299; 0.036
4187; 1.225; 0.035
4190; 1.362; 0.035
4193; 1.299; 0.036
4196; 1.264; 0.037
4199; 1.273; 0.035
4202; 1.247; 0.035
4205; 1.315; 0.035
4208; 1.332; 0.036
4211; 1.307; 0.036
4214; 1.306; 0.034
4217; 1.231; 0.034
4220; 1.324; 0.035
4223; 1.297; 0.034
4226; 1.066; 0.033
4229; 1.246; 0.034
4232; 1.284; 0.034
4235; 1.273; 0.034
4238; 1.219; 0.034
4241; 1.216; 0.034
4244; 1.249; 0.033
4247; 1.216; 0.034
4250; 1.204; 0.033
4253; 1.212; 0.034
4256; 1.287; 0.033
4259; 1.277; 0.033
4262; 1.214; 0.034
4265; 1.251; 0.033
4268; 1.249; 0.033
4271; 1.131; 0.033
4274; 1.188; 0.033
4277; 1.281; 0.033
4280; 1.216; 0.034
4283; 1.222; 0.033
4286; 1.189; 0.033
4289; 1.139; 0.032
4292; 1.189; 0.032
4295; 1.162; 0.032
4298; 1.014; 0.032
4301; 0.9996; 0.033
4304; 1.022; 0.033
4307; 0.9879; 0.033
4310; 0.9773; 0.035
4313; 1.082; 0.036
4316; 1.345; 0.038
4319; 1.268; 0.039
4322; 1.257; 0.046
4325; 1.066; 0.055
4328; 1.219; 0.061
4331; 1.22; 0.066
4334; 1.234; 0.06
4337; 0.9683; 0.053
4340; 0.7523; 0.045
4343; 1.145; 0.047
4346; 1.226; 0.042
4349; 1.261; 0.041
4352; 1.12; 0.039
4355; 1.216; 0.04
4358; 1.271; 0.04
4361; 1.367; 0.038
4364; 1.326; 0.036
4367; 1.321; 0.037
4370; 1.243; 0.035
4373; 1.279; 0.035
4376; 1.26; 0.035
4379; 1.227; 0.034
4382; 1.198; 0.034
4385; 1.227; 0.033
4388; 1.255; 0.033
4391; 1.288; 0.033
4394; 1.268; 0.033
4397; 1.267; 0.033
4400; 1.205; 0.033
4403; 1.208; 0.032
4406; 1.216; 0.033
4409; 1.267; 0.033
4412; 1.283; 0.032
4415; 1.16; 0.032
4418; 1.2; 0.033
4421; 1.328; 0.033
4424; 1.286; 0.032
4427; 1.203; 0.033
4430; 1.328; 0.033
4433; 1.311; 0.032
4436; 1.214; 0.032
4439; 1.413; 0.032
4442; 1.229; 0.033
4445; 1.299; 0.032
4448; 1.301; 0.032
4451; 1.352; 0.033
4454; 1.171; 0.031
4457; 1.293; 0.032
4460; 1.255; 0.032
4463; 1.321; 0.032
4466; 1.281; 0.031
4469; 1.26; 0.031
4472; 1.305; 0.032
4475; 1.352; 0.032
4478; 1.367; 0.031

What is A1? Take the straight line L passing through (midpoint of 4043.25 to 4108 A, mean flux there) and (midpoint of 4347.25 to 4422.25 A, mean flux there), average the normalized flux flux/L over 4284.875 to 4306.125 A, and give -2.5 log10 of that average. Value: 0.13 mag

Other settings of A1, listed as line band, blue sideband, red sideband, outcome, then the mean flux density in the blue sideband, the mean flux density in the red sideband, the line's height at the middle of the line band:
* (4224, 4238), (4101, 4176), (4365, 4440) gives 0.04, 1.26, 1.26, 1.26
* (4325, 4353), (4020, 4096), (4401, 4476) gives 0.13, 1.26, 1.27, 1.27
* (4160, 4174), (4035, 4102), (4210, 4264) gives -0.04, 1.24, 1.25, 1.24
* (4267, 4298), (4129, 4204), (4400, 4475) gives 0.07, 1.27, 1.27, 1.27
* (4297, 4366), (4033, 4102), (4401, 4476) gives 0.10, 1.23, 1.27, 1.26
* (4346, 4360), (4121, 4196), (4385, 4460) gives 0.04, 1.28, 1.26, 1.27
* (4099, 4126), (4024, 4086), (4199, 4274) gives 0.03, 1.25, 1.25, 1.25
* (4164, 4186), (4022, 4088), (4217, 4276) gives -0.02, 1.25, 1.23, 1.24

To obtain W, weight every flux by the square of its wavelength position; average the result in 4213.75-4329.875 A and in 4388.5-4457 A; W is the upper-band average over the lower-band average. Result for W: 1.1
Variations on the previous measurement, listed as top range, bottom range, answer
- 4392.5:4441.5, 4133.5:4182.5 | 1.12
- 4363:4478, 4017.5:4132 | 1.20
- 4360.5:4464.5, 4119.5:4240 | 1.11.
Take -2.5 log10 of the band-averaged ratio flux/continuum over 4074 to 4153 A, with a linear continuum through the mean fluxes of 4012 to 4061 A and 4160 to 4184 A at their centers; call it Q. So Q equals 0.01 mag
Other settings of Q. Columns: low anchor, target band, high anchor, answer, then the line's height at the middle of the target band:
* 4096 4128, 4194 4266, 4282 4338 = -0.08 mag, 1.16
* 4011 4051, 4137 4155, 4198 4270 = -0.02 mag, 1.25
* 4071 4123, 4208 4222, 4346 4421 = -0.05 mag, 1.24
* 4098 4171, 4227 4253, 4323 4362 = -0.03 mag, 1.2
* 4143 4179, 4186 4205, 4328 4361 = -0.03 mag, 1.25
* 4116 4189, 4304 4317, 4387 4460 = 0.17 mag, 1.27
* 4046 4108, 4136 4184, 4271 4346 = -0.07 mag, 1.19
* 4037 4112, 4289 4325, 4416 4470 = 0.13 mag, 1.26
